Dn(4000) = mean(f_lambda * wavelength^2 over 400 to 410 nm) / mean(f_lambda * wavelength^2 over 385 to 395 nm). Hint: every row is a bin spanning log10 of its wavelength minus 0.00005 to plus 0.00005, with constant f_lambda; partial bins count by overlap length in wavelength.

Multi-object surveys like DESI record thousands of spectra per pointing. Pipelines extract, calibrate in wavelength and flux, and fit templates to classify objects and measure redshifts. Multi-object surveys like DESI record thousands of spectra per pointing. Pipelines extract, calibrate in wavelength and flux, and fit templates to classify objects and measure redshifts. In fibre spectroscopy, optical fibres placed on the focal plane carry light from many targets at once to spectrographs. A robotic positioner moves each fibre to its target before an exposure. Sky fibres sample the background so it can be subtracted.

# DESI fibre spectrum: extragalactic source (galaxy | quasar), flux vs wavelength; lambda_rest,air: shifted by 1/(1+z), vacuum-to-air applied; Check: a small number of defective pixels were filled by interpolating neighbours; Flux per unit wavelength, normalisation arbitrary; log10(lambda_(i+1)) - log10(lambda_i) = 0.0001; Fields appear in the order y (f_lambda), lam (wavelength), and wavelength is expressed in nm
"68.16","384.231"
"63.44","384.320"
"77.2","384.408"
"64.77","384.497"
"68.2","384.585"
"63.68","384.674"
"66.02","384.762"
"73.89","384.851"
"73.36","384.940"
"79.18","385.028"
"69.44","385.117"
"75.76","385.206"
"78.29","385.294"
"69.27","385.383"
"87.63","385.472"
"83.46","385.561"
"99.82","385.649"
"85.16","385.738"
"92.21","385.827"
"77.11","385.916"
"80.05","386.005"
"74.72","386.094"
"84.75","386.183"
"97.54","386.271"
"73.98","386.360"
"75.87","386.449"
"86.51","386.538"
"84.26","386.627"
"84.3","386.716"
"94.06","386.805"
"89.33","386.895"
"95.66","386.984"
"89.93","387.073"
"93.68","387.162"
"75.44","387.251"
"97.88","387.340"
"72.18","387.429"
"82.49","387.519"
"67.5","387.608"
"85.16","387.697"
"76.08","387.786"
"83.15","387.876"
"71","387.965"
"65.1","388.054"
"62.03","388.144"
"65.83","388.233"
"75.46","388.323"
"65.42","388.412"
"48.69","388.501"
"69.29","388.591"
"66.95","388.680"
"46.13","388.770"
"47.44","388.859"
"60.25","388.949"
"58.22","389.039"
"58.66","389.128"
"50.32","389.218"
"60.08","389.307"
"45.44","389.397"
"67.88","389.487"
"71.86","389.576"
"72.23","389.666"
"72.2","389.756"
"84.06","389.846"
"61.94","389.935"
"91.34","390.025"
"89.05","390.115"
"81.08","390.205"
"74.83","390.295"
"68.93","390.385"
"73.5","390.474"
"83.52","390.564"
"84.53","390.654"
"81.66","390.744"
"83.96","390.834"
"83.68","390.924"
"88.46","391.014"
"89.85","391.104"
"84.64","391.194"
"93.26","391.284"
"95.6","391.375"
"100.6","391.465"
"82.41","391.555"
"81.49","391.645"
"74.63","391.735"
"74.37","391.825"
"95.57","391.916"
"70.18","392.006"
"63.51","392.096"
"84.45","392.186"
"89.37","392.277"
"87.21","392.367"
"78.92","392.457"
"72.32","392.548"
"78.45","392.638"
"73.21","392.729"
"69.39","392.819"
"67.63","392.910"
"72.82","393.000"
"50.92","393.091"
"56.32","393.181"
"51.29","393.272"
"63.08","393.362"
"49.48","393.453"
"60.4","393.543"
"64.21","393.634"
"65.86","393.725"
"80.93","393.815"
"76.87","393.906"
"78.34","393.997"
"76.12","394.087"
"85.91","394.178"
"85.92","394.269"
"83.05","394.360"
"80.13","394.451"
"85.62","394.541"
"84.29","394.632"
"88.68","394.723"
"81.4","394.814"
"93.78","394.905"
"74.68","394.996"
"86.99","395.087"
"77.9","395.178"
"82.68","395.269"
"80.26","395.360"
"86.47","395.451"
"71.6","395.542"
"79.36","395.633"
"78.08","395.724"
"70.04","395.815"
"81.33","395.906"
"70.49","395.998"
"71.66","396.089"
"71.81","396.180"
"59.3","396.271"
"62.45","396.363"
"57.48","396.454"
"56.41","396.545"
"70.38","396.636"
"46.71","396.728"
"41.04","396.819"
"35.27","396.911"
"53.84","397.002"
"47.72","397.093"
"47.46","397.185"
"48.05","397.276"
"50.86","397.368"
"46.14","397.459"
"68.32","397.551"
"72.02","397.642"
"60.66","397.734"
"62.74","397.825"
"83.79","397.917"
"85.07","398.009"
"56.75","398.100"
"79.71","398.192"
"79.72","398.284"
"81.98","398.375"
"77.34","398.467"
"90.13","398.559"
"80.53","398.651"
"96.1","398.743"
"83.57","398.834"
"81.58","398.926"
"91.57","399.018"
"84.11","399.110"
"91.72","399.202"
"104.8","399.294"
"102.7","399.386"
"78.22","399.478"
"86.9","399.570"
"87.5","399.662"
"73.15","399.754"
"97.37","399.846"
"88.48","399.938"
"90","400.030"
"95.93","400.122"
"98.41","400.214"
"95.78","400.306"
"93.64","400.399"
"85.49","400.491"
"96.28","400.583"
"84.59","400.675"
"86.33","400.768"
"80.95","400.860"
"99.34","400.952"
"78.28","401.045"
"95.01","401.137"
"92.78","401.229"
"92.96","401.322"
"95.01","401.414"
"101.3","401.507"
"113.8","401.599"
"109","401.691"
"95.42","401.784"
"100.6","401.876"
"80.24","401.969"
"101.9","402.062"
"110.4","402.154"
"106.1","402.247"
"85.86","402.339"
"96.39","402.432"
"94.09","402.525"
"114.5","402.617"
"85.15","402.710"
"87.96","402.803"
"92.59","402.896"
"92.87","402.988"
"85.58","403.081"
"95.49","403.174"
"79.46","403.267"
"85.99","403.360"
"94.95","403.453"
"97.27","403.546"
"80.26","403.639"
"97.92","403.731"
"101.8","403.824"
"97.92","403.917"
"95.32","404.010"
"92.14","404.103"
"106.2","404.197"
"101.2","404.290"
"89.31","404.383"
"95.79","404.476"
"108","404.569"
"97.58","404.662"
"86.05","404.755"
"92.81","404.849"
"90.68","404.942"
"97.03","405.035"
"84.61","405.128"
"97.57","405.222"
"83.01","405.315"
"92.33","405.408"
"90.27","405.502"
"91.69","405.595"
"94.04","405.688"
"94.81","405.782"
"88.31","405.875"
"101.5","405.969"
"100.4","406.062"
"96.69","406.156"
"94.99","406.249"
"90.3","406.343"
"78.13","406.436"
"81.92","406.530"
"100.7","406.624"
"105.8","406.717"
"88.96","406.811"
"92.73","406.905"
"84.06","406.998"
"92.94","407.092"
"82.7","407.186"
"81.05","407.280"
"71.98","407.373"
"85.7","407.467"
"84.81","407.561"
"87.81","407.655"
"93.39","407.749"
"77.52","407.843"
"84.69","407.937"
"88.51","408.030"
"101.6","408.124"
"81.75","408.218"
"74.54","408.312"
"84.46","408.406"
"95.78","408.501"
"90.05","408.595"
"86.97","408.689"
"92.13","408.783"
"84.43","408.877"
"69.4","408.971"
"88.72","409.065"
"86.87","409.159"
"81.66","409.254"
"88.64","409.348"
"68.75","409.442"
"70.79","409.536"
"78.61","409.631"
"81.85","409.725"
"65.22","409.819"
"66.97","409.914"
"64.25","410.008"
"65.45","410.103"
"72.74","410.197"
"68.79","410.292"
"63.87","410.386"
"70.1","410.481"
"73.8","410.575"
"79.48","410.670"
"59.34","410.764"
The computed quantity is 1.3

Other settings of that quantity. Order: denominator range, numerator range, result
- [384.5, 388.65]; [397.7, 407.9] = 1.26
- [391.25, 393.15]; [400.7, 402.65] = 1.29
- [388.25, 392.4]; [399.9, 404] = 1.34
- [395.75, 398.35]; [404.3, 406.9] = 1.56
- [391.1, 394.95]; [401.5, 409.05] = 1.27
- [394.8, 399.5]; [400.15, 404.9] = 1.34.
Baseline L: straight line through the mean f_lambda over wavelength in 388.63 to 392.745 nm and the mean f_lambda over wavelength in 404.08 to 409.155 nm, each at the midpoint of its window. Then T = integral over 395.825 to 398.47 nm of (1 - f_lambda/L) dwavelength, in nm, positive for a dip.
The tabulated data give 0.61 nm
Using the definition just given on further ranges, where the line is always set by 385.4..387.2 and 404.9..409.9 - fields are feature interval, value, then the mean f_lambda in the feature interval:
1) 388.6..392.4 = 0.48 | 75.5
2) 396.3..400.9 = 0.57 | 75.9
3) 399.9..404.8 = -0.43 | 94.5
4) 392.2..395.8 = 0.45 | 75.7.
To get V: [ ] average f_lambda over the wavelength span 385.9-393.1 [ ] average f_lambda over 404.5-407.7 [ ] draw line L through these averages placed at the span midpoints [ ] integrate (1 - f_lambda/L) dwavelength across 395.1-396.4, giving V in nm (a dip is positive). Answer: 0.11 nm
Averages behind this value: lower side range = 76.5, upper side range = 91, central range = 74.9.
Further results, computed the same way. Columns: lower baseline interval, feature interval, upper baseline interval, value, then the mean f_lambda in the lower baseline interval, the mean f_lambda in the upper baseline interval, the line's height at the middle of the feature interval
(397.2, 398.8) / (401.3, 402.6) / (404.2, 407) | -0.26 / 71.4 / 93.4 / 82.9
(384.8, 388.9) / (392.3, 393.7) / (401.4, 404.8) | 0.29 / 77.7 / 96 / 84.6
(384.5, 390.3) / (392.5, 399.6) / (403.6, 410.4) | 0.69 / 74.8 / 87.3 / 80.3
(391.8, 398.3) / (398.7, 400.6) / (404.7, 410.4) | -0.37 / 70.4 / 85.4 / 75.9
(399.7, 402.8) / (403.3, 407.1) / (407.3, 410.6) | -0.29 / 94.3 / 79.8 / 86.9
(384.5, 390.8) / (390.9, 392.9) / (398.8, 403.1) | -0.03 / 75.1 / 93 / 80.8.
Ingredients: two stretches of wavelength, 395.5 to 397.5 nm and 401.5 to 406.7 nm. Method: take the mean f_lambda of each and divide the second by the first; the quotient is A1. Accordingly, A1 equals 1.6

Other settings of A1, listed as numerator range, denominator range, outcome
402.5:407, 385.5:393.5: 1.23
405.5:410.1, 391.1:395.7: 1.10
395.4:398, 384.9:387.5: 0.75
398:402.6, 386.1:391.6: 1.19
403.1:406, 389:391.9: 1.21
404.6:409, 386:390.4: 1.21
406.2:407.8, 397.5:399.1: 1.12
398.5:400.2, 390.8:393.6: 1.17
